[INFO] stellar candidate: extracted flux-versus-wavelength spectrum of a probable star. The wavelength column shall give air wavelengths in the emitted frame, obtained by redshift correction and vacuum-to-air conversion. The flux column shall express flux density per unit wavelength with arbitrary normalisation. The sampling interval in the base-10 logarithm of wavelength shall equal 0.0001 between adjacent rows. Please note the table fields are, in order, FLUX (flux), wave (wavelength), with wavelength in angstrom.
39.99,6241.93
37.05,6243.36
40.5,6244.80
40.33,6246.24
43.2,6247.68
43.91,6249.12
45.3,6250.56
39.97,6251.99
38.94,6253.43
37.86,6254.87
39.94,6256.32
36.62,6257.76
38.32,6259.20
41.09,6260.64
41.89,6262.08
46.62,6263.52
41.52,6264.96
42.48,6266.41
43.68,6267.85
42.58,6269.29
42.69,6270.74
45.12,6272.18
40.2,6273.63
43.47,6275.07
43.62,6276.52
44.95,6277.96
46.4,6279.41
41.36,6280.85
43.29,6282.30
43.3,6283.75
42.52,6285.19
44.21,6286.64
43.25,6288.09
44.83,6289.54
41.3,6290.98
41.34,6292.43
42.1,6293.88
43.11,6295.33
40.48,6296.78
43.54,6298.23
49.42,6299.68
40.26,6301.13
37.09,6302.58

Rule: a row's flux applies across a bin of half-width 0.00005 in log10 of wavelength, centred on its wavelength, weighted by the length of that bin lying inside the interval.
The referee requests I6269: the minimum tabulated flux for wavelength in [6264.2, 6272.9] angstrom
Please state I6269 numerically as 41.52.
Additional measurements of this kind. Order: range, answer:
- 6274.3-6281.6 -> 41.36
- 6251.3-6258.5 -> 36.62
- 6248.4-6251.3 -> 43.91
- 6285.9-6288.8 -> 43.25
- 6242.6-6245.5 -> 37.05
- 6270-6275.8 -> 40.2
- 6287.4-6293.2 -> 41.3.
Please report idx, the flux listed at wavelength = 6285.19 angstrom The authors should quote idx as 42.52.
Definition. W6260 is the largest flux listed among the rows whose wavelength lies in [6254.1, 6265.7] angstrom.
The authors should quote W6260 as 46.62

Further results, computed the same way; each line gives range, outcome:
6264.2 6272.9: 45.12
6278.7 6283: 46.4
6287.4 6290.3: 44.83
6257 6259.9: 38.32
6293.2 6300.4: 49.42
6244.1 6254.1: 45.3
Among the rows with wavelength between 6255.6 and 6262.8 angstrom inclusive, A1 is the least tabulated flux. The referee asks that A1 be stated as 36.62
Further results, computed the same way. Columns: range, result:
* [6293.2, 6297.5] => 40.48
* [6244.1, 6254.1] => 38.94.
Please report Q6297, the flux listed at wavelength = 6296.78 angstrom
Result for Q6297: 40.48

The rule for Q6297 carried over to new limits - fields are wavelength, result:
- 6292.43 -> 41.34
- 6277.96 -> 44.95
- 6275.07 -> 43.47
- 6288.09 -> 43.25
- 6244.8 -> 40.5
